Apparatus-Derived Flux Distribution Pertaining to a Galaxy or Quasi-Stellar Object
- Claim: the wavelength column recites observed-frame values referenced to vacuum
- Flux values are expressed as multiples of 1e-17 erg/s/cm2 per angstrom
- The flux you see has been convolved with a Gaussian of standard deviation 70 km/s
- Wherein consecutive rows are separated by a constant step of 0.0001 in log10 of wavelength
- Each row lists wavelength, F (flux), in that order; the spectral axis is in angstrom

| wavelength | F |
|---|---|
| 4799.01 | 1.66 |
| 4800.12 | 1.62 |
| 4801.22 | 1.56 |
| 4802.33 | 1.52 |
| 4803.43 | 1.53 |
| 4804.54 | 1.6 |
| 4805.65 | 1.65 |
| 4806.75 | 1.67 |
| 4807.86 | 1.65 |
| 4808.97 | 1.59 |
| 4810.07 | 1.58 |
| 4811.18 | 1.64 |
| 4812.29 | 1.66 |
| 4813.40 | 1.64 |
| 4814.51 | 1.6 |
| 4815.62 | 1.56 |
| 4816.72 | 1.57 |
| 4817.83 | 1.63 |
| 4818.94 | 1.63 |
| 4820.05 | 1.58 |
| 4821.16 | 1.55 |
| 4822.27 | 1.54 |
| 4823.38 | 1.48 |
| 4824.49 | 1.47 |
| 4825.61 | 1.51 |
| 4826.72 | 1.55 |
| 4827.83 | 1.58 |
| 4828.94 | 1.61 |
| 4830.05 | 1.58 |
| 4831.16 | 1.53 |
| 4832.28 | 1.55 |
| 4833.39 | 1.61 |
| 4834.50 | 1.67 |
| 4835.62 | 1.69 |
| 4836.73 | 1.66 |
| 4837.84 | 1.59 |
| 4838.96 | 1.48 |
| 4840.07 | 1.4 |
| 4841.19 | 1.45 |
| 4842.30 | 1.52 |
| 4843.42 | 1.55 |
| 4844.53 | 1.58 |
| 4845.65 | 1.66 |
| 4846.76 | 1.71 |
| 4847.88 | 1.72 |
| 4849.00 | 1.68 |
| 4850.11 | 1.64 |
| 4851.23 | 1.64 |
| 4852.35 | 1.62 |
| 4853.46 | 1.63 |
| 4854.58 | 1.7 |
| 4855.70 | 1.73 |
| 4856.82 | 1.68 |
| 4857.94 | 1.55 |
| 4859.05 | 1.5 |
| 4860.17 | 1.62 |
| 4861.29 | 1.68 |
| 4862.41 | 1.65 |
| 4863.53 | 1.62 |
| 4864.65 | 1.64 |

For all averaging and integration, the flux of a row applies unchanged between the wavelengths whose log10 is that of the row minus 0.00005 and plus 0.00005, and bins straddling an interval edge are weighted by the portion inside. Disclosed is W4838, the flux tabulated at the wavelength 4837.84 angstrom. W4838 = 1.59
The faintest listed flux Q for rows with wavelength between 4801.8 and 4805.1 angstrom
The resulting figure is 1.52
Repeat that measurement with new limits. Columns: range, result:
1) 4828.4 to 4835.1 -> 1.53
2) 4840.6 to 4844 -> 1.45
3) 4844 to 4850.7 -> 1.58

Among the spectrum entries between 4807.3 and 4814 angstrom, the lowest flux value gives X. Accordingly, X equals 1.58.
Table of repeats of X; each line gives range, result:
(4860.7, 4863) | 1.65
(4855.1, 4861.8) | 1.5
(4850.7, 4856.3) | 1.62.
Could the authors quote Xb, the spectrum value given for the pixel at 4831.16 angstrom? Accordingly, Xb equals 1.53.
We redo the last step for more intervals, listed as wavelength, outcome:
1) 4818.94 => 1.63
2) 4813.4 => 1.64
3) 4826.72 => 1.55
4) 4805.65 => 1.65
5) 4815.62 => 1.56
